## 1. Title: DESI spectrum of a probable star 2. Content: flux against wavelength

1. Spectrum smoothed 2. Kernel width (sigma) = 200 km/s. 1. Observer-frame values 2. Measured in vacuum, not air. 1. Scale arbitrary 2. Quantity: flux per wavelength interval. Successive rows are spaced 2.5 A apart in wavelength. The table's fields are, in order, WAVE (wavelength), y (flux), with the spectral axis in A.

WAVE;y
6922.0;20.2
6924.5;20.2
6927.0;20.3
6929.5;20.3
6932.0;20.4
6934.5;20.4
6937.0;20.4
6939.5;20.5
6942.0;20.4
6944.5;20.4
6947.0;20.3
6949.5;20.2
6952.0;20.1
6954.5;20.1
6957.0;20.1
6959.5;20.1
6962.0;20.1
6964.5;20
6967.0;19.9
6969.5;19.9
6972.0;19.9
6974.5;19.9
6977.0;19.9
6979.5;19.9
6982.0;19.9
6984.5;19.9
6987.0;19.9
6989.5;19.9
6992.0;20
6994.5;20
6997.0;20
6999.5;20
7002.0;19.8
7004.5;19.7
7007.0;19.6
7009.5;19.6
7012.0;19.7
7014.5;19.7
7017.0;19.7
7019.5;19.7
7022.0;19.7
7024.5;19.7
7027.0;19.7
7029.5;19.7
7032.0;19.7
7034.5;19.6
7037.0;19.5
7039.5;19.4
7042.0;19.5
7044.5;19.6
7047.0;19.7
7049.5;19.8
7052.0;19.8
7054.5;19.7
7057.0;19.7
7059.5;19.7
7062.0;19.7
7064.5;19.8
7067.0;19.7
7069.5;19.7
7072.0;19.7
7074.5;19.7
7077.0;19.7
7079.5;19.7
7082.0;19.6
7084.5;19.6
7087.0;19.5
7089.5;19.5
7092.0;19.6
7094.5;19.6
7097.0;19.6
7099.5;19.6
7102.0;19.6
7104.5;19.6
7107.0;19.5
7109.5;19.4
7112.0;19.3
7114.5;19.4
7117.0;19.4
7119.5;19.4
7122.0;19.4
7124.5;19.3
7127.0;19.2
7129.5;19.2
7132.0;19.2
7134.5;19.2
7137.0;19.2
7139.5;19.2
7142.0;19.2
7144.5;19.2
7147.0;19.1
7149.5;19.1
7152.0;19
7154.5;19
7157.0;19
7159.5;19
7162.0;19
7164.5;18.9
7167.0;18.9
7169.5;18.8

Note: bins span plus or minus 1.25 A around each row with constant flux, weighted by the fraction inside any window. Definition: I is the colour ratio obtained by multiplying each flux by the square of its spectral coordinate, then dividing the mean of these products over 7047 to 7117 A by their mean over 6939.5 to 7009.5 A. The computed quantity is 1.01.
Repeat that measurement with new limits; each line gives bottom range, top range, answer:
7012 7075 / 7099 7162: 1.00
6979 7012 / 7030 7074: 1.01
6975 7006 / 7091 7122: 1.01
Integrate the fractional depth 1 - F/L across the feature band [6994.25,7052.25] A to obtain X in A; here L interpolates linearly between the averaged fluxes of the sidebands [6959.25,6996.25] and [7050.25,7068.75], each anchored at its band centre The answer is 0.37 A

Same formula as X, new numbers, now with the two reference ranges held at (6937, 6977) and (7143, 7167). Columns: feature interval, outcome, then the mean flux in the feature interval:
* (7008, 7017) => 0.1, 19.7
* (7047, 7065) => -0.1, 19.7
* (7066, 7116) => -0.5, 19.6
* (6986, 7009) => 0.0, 19.9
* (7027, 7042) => 0.1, 19.6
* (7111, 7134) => -0.1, 19.3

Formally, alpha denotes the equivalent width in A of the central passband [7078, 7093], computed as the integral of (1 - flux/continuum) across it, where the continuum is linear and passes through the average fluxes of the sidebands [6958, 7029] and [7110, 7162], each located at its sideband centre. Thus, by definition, -0.1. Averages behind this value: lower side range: 19.8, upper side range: 19.2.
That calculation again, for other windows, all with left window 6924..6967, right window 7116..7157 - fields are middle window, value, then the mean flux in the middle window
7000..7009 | 0.09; 19.7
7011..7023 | 0.09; 19.7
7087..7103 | -0.12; 19.6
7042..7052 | 0.00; 19.7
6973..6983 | 0.08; 19.9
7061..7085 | -0.18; 19.7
